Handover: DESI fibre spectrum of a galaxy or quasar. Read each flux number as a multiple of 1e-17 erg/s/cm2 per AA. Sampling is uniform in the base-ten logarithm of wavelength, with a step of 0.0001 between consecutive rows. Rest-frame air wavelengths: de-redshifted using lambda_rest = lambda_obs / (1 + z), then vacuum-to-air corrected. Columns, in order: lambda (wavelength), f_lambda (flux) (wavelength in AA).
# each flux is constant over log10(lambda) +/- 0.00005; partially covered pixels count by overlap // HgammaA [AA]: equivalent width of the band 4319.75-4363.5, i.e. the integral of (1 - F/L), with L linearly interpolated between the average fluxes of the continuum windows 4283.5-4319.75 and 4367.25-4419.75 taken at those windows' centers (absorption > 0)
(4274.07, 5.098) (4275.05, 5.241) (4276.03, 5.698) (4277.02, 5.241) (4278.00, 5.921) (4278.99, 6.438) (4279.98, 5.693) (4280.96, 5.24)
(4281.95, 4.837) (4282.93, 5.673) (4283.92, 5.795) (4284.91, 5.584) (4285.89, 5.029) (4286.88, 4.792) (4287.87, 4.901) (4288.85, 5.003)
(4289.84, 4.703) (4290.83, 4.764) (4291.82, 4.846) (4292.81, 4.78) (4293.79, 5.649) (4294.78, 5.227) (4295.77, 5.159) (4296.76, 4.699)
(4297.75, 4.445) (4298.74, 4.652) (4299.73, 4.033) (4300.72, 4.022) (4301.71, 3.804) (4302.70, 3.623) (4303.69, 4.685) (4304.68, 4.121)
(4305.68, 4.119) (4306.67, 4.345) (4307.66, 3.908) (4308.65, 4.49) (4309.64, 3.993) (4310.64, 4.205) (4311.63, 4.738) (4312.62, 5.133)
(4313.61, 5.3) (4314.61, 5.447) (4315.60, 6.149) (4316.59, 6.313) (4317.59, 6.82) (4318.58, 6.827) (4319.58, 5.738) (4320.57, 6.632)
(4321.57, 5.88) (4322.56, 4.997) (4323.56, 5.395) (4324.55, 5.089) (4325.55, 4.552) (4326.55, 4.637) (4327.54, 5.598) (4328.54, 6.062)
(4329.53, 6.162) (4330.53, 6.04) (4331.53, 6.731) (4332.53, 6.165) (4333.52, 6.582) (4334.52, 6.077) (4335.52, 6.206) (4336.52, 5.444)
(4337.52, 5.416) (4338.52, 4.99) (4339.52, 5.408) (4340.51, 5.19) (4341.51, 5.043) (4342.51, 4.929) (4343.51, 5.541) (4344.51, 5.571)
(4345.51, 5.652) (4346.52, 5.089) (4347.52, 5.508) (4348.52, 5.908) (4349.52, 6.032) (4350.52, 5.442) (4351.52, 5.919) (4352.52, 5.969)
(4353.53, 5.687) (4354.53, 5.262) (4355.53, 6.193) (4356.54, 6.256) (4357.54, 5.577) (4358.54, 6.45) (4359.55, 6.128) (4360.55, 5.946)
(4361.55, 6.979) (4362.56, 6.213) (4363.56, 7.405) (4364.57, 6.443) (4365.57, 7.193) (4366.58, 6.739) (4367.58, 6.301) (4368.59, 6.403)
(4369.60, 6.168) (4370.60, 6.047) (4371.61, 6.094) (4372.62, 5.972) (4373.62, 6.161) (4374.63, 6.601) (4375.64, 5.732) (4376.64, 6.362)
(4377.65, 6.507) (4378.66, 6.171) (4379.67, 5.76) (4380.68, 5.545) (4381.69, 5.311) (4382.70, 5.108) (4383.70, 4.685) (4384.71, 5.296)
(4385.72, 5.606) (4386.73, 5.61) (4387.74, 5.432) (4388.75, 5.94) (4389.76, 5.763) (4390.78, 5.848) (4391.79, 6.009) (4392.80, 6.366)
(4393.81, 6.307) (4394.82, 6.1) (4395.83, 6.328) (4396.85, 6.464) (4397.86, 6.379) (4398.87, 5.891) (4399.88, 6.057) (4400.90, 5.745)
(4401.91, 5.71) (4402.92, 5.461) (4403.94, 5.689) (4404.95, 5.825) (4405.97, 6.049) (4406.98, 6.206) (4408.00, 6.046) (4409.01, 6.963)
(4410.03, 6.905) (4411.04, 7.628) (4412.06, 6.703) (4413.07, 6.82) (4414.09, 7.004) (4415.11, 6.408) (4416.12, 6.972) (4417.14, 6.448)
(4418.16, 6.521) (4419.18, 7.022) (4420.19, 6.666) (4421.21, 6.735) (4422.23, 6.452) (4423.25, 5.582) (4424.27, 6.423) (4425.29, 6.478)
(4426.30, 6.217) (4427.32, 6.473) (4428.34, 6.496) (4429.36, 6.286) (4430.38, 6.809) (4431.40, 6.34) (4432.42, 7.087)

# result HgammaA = -2.5 AA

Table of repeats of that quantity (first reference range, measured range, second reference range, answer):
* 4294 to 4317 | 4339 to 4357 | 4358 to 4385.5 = 0.0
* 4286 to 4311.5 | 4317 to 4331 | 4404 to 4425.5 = -2.2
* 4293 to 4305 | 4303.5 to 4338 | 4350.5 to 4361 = -2.5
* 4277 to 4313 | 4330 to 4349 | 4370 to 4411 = -1.1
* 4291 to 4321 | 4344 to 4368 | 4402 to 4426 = -1.8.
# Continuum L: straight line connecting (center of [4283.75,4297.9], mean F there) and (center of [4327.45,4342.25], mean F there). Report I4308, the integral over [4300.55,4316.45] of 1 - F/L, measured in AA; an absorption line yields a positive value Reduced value 2.3 AA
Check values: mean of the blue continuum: 5.02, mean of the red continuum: 5.8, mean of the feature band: 4.56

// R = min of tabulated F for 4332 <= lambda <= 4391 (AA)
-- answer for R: 4.685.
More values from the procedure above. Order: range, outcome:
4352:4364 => 5.262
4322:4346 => 4.552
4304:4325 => 3.908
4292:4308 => 3.623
